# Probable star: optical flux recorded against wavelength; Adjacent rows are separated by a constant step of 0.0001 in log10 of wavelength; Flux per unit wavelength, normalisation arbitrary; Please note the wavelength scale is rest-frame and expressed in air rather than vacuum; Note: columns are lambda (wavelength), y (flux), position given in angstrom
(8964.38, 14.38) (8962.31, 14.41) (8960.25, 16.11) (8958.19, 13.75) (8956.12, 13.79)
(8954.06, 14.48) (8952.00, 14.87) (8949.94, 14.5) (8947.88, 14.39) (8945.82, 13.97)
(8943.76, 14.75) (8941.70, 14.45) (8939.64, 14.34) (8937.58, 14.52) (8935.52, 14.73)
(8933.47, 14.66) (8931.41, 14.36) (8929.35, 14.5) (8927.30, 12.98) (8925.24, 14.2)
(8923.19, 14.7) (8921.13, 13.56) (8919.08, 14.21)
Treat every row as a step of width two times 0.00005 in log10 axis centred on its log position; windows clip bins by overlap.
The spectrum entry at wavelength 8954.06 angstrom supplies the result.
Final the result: 14.48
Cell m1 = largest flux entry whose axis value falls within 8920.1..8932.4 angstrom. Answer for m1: 14.7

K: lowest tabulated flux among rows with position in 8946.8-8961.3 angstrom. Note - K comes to 13.75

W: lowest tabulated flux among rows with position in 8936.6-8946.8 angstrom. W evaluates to 13.97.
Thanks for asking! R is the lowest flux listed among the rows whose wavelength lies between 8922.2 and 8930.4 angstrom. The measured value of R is 12.98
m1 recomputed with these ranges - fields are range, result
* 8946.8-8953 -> 14.87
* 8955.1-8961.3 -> 16.11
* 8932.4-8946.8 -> 14.75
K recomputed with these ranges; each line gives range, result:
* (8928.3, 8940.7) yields 14.34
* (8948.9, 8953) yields 14.5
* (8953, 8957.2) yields 13.79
